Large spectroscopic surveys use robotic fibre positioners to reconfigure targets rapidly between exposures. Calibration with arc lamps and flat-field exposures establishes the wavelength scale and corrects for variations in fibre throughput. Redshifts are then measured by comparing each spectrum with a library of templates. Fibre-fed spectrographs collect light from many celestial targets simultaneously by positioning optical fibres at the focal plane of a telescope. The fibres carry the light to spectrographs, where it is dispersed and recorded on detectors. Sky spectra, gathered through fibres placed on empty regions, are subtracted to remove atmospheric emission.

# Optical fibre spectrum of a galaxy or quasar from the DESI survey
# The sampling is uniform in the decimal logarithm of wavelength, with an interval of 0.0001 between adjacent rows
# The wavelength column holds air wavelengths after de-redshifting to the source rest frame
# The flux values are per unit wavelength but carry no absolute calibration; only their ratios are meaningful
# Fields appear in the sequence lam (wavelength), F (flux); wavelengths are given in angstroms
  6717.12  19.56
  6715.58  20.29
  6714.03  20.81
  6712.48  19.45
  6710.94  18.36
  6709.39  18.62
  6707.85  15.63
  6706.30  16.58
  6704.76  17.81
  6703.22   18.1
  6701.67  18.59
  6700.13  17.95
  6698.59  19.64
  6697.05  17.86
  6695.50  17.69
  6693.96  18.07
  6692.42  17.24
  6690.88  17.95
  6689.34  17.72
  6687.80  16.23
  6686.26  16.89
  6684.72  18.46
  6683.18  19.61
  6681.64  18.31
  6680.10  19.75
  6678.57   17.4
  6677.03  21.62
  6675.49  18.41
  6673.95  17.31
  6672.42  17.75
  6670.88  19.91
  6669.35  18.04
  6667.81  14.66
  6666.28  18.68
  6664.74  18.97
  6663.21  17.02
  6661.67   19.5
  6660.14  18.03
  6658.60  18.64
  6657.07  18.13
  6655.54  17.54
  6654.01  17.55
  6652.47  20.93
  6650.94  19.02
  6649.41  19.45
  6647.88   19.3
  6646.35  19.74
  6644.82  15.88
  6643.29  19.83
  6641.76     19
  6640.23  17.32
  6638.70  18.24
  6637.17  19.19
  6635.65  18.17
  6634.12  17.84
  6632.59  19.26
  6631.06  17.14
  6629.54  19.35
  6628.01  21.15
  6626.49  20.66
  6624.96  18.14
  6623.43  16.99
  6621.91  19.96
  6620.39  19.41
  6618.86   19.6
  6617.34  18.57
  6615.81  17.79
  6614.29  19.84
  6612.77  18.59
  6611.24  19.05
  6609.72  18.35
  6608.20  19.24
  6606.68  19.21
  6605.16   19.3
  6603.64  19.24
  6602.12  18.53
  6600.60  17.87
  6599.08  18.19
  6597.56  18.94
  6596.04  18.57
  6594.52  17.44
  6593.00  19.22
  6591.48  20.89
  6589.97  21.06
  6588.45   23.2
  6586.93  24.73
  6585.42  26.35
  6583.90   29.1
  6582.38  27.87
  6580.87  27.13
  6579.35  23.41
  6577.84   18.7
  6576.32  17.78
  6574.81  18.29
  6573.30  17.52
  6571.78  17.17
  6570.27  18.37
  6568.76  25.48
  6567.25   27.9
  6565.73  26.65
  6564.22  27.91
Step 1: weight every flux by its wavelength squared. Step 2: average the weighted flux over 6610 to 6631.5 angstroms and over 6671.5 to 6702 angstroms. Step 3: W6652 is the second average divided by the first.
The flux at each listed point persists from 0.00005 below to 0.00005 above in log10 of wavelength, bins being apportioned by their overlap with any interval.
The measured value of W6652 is 0.98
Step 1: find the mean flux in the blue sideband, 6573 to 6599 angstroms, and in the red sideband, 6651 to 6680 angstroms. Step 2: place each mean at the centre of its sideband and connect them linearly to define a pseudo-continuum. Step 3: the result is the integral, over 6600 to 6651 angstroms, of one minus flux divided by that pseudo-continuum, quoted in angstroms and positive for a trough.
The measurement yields 3.14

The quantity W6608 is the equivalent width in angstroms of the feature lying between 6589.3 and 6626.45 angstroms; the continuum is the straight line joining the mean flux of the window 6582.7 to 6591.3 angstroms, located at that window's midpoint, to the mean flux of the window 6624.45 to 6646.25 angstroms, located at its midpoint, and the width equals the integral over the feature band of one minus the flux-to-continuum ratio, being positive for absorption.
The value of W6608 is 5.3 angstroms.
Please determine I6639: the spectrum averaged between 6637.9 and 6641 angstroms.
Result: 17.8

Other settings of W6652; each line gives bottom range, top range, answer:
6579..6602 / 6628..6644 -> 0.85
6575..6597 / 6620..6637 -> 0.86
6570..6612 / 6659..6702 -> 0.91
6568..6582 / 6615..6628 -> 0.93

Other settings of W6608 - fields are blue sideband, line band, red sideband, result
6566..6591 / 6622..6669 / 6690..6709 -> 3.5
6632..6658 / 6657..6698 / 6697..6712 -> 0.2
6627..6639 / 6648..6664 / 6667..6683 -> 0.0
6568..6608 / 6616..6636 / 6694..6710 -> 1.0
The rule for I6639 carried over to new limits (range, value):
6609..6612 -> 18.7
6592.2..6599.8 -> 18.5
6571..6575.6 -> 17.7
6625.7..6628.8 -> 20.9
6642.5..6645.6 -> 17.9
